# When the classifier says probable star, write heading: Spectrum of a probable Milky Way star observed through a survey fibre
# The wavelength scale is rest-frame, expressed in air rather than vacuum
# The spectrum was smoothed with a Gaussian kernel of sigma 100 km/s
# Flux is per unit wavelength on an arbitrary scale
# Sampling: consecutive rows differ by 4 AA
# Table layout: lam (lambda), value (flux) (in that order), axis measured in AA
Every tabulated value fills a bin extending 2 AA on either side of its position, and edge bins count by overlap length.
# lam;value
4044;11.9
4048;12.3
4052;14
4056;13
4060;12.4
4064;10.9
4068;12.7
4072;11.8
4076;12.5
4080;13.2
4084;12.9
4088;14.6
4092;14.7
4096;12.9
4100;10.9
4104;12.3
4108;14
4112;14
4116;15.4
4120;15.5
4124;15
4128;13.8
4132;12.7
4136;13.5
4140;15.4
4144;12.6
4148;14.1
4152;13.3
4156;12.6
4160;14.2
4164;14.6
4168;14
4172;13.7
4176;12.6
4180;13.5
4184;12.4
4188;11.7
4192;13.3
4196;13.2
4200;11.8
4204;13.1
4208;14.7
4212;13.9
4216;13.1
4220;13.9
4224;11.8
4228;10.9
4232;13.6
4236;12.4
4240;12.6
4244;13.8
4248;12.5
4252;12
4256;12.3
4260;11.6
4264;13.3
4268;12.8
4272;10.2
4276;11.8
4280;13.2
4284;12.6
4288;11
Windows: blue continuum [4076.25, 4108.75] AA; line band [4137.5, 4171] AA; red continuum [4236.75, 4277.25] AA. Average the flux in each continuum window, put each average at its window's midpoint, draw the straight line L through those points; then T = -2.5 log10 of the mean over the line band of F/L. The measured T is -0.08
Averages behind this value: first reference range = 13.1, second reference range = 12.3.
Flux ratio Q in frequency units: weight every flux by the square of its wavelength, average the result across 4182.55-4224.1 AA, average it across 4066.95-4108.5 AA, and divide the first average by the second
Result 1.07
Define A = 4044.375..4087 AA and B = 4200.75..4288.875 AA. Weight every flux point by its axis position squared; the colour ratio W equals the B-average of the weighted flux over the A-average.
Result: 1.09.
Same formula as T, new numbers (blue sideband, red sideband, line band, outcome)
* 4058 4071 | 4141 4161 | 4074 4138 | -0.08 mag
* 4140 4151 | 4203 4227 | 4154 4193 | 0.02 mag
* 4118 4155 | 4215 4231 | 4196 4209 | -0.02 mag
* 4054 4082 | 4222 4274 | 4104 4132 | -0.16 mag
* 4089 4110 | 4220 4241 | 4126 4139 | -0.05 mag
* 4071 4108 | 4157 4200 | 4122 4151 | -0.06 mag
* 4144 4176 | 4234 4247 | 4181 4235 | 0.03 mag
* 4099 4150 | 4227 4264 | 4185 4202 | 0.05 mag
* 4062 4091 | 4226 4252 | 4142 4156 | -0.05 mag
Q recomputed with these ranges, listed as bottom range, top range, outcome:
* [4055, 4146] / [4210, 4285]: 1.01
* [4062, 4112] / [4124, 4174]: 1.10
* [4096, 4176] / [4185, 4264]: 0.97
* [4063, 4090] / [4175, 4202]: 1.05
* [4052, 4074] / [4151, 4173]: 1.17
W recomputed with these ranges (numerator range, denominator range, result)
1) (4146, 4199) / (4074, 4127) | 1.01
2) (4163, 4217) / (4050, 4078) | 1.13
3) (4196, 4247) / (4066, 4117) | 1.05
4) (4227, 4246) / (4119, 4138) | 0.96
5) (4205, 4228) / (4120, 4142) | 0.97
